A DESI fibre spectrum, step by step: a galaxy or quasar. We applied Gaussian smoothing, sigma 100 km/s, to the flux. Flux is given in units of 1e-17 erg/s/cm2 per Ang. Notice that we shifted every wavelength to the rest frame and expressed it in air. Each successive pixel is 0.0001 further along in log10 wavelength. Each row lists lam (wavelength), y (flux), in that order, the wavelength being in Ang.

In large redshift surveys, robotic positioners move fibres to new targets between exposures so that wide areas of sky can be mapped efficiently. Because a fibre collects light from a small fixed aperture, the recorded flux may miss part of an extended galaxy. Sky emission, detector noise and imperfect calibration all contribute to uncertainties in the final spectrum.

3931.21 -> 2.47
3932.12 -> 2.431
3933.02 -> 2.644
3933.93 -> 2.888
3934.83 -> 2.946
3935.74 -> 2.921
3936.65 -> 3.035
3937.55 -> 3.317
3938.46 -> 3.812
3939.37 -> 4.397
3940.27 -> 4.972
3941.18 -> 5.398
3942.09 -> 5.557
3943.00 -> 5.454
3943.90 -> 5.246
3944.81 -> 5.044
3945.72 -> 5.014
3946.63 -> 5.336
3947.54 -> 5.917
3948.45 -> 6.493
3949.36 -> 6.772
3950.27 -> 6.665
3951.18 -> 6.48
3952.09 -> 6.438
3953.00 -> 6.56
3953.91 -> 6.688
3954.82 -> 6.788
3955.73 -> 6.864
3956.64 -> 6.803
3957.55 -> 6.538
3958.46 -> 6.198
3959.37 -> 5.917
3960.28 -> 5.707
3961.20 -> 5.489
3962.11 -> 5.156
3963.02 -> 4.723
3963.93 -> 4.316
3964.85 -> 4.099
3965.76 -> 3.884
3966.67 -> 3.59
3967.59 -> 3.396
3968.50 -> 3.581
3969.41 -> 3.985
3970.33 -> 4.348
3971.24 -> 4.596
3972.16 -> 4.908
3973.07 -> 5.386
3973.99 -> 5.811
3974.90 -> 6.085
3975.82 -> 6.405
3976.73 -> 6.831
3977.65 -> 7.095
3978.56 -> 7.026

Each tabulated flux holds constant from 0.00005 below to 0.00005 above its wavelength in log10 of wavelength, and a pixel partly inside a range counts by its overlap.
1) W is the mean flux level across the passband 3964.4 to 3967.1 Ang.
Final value 3.87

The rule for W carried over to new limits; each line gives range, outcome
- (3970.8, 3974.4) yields 5.16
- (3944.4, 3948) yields 5.33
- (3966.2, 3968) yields 3.49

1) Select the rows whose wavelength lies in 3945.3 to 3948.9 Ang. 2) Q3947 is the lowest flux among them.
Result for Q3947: 5.014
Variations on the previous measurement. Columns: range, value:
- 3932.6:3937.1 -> 2.644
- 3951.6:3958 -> 6.438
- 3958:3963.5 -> 4.723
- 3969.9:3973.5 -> 4.348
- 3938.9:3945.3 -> 4.397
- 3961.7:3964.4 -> 4.316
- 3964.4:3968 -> 3.396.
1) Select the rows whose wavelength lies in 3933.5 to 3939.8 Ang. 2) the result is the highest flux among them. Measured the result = 4.397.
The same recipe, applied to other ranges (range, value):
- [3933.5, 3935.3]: 2.946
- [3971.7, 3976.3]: 6.405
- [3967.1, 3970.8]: 4.348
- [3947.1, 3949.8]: 6.772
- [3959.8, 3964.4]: 5.707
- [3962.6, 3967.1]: 4.723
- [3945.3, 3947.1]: 5.336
